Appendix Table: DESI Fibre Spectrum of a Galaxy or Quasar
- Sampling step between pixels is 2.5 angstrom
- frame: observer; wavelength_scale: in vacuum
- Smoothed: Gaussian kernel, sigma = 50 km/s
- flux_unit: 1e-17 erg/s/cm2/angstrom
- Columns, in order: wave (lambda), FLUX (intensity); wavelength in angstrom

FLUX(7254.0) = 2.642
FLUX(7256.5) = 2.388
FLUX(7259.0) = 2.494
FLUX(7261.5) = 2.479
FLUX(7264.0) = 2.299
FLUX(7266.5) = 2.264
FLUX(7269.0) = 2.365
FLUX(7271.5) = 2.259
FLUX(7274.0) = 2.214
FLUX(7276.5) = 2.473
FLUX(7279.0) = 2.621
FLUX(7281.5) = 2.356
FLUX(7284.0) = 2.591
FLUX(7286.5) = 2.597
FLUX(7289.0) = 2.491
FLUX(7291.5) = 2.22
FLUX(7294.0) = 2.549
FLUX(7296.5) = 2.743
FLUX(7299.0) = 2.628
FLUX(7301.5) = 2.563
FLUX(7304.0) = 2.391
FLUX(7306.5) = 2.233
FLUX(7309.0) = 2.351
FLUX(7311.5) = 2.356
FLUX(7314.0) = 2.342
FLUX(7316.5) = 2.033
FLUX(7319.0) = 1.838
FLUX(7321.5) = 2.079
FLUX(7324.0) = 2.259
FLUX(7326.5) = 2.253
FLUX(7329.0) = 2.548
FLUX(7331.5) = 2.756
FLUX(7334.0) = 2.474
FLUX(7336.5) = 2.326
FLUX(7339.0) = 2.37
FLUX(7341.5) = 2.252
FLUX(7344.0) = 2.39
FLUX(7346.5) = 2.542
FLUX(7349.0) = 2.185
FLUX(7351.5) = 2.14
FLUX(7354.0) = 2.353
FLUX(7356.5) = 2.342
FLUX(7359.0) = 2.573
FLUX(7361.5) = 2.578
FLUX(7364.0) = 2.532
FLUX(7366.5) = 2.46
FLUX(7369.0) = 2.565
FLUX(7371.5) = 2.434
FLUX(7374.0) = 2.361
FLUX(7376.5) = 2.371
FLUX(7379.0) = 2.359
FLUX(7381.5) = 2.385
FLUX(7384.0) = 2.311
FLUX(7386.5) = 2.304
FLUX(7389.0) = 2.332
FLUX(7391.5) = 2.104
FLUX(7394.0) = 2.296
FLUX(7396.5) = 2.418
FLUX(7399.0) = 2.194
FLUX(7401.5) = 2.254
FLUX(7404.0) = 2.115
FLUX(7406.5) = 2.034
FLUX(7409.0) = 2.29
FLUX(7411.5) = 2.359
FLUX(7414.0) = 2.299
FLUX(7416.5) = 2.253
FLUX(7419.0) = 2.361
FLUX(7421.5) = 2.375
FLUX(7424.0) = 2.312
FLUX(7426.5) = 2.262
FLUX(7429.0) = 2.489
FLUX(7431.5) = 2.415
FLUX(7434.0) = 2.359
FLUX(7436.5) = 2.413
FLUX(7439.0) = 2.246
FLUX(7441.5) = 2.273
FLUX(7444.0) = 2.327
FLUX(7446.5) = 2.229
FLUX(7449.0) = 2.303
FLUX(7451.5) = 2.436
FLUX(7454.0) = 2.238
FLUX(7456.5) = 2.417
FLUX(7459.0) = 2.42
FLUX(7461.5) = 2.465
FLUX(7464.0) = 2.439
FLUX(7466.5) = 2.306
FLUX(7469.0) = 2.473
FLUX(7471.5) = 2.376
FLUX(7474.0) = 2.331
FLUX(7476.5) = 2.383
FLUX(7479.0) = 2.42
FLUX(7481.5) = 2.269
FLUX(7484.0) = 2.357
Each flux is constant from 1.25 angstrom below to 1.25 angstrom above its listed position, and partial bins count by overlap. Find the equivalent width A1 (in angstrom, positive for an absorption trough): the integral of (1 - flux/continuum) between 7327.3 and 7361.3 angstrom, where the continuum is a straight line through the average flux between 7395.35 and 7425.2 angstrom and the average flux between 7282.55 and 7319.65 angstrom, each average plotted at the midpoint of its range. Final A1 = -0.8 angstrom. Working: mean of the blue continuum 2.4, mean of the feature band 2.41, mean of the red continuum 2.27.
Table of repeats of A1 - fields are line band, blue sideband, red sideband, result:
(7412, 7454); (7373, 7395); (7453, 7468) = 0.5 angstrom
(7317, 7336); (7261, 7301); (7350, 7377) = 1.0 angstrom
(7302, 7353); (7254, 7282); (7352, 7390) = 2.0 angstrom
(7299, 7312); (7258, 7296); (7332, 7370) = 0.1 angstrom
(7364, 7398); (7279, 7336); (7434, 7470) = 0.1 angstrom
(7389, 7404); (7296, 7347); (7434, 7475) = 0.7 angstrom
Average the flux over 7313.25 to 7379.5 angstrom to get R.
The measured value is 2.36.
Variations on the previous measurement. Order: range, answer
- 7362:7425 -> 2.33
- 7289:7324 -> 2.34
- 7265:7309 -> 2.44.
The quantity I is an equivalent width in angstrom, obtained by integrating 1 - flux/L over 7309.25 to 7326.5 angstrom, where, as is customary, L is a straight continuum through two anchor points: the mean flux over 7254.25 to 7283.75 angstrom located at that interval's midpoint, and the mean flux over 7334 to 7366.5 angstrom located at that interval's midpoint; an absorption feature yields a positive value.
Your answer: 1.6 angstrom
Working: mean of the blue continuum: 2.4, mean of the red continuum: 2.39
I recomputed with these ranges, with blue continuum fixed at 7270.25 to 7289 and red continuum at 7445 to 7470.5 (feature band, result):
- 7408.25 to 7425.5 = 0.49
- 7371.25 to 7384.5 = 0.21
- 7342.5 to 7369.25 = -0.02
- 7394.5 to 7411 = 1.16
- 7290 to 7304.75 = -0.48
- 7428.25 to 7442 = 0.09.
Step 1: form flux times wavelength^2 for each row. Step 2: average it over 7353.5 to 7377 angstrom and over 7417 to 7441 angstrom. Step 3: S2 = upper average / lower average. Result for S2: 0.97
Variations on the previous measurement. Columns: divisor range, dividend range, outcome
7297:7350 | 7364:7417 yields 1.00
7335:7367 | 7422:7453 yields 1.00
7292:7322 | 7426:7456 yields 1.03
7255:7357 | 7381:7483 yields 1.01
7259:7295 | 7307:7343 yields 0.97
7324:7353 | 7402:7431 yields 0.98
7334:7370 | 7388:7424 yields 0.96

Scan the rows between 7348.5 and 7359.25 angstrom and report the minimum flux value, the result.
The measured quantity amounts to 2.14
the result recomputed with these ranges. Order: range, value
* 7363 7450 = 2.034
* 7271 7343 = 1.838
